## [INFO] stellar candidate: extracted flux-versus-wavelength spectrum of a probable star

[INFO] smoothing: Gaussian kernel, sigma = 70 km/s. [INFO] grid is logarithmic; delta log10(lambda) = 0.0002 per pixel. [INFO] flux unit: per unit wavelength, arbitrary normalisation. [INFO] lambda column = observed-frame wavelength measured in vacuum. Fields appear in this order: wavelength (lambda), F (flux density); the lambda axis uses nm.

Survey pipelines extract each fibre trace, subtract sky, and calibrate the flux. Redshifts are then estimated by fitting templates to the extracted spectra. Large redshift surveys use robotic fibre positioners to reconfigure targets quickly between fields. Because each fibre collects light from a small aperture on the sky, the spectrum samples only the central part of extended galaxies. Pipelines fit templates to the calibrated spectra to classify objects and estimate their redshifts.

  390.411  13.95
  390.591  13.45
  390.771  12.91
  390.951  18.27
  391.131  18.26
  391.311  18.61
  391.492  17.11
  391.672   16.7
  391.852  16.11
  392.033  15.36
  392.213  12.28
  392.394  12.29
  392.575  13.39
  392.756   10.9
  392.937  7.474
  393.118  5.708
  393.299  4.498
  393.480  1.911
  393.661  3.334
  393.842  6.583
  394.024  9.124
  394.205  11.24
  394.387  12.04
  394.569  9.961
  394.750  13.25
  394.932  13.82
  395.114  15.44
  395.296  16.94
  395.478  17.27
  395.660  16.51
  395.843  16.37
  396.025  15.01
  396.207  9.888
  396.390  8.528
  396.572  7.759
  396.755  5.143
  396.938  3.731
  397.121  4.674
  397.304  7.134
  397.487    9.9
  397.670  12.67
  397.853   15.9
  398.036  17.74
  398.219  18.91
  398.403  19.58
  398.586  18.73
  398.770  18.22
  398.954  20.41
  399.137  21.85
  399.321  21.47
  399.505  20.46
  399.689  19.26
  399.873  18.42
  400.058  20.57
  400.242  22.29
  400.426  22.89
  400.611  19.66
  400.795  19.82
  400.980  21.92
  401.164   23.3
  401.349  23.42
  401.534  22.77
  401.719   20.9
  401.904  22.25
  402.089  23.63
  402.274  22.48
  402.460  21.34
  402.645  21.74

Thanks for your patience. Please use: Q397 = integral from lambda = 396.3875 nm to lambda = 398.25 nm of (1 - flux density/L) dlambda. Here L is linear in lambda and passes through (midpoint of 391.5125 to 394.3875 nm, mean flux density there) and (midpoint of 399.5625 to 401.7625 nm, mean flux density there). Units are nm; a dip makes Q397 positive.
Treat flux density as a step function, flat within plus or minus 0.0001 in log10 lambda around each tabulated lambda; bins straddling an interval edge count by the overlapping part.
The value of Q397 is 0.75 nm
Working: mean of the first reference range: 10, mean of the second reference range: 21.3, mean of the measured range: 10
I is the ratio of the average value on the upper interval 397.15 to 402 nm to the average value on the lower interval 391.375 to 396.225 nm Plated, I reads 1.60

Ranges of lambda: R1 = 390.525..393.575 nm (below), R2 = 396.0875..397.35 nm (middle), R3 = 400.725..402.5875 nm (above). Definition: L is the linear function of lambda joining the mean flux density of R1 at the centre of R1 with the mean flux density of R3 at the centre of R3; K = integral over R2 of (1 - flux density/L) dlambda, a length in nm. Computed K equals 0.76 nm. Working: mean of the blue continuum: 12.6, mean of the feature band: 6.86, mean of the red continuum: 22.2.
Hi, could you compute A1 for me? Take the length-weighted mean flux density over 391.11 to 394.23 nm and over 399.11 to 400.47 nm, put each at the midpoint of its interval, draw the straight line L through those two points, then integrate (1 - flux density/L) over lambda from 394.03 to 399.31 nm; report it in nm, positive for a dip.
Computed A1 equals 0.93 nm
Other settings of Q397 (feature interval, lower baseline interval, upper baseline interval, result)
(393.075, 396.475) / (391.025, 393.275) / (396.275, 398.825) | 0.44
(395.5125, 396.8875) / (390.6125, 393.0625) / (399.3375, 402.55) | 0.49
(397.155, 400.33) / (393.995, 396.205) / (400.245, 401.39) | 0.25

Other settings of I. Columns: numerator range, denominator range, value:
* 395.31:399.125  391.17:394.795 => 1.23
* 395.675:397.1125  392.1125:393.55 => 1.10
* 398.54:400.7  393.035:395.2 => 2.29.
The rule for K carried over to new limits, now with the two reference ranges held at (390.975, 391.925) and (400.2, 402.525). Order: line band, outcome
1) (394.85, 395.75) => 0.15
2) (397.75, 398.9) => 0.14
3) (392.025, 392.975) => 0.32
